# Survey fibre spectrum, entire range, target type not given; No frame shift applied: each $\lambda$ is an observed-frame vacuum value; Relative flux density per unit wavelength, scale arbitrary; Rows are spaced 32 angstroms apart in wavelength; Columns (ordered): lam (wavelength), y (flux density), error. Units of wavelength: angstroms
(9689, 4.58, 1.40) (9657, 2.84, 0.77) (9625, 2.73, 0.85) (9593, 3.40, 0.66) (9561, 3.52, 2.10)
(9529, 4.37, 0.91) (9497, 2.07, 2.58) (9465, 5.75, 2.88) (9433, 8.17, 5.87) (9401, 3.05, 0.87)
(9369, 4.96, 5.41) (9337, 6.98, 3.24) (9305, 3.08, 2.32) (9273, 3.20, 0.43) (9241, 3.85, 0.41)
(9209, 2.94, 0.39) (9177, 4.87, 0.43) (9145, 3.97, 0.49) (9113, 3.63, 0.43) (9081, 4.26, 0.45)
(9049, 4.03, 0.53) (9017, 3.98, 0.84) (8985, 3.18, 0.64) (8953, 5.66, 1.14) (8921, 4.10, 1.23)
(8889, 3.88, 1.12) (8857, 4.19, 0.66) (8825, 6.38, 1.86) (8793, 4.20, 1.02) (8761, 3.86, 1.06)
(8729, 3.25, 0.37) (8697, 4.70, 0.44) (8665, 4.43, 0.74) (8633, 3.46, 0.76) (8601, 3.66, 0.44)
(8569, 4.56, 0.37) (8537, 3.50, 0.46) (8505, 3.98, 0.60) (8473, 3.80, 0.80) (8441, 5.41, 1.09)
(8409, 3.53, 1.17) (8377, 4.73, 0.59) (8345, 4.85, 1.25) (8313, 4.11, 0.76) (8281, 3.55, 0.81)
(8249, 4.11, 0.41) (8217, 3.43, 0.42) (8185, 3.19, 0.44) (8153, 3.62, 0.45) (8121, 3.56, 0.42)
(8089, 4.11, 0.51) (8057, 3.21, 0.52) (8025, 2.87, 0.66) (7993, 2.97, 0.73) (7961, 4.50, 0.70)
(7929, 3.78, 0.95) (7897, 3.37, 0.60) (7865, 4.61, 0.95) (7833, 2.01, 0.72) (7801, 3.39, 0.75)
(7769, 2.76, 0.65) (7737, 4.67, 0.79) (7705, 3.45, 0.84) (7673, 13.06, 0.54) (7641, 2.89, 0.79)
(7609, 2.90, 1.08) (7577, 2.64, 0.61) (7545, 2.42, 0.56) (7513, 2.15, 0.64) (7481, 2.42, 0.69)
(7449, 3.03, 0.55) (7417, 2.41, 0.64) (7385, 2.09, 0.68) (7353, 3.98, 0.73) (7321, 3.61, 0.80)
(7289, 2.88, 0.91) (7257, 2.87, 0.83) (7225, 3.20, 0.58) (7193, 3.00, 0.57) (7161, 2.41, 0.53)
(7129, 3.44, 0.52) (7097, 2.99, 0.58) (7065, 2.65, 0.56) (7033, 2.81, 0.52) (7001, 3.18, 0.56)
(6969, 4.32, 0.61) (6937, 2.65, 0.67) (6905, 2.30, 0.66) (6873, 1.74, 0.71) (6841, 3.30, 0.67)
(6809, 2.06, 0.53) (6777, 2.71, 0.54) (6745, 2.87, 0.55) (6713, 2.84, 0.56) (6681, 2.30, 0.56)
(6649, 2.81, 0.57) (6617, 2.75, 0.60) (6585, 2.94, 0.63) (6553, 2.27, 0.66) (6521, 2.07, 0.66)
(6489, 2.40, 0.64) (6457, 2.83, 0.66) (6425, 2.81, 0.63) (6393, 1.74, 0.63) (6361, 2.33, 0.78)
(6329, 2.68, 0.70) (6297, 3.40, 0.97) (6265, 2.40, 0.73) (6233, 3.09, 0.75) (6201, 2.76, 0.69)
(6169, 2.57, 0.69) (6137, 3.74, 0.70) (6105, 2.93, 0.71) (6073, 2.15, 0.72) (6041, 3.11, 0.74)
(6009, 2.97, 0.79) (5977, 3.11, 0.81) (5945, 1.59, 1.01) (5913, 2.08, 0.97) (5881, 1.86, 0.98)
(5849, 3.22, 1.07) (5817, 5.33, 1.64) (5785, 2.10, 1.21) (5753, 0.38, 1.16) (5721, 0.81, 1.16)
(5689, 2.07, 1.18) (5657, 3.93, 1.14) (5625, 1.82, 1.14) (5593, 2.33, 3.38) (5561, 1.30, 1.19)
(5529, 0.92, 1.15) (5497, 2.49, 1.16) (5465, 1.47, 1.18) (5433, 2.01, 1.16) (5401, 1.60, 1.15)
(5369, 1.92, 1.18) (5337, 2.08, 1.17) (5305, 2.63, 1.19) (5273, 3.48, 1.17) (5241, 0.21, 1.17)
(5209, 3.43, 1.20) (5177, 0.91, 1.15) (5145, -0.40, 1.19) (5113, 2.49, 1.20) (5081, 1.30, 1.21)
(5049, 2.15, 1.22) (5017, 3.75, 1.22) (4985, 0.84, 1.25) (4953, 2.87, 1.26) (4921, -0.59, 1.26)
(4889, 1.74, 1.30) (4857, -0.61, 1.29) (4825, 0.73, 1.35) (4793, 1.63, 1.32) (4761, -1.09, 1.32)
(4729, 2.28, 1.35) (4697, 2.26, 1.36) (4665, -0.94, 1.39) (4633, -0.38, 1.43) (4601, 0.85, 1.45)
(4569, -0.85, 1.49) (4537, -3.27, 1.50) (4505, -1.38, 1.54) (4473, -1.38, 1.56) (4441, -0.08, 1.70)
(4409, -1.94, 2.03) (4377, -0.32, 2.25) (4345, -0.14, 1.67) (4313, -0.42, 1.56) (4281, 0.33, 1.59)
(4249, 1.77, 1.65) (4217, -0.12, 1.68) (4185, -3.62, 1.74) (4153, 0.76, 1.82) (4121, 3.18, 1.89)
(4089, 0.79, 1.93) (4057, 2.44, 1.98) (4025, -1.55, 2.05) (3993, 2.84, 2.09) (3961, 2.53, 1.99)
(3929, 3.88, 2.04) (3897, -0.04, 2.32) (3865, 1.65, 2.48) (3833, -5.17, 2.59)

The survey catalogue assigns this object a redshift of 1.060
